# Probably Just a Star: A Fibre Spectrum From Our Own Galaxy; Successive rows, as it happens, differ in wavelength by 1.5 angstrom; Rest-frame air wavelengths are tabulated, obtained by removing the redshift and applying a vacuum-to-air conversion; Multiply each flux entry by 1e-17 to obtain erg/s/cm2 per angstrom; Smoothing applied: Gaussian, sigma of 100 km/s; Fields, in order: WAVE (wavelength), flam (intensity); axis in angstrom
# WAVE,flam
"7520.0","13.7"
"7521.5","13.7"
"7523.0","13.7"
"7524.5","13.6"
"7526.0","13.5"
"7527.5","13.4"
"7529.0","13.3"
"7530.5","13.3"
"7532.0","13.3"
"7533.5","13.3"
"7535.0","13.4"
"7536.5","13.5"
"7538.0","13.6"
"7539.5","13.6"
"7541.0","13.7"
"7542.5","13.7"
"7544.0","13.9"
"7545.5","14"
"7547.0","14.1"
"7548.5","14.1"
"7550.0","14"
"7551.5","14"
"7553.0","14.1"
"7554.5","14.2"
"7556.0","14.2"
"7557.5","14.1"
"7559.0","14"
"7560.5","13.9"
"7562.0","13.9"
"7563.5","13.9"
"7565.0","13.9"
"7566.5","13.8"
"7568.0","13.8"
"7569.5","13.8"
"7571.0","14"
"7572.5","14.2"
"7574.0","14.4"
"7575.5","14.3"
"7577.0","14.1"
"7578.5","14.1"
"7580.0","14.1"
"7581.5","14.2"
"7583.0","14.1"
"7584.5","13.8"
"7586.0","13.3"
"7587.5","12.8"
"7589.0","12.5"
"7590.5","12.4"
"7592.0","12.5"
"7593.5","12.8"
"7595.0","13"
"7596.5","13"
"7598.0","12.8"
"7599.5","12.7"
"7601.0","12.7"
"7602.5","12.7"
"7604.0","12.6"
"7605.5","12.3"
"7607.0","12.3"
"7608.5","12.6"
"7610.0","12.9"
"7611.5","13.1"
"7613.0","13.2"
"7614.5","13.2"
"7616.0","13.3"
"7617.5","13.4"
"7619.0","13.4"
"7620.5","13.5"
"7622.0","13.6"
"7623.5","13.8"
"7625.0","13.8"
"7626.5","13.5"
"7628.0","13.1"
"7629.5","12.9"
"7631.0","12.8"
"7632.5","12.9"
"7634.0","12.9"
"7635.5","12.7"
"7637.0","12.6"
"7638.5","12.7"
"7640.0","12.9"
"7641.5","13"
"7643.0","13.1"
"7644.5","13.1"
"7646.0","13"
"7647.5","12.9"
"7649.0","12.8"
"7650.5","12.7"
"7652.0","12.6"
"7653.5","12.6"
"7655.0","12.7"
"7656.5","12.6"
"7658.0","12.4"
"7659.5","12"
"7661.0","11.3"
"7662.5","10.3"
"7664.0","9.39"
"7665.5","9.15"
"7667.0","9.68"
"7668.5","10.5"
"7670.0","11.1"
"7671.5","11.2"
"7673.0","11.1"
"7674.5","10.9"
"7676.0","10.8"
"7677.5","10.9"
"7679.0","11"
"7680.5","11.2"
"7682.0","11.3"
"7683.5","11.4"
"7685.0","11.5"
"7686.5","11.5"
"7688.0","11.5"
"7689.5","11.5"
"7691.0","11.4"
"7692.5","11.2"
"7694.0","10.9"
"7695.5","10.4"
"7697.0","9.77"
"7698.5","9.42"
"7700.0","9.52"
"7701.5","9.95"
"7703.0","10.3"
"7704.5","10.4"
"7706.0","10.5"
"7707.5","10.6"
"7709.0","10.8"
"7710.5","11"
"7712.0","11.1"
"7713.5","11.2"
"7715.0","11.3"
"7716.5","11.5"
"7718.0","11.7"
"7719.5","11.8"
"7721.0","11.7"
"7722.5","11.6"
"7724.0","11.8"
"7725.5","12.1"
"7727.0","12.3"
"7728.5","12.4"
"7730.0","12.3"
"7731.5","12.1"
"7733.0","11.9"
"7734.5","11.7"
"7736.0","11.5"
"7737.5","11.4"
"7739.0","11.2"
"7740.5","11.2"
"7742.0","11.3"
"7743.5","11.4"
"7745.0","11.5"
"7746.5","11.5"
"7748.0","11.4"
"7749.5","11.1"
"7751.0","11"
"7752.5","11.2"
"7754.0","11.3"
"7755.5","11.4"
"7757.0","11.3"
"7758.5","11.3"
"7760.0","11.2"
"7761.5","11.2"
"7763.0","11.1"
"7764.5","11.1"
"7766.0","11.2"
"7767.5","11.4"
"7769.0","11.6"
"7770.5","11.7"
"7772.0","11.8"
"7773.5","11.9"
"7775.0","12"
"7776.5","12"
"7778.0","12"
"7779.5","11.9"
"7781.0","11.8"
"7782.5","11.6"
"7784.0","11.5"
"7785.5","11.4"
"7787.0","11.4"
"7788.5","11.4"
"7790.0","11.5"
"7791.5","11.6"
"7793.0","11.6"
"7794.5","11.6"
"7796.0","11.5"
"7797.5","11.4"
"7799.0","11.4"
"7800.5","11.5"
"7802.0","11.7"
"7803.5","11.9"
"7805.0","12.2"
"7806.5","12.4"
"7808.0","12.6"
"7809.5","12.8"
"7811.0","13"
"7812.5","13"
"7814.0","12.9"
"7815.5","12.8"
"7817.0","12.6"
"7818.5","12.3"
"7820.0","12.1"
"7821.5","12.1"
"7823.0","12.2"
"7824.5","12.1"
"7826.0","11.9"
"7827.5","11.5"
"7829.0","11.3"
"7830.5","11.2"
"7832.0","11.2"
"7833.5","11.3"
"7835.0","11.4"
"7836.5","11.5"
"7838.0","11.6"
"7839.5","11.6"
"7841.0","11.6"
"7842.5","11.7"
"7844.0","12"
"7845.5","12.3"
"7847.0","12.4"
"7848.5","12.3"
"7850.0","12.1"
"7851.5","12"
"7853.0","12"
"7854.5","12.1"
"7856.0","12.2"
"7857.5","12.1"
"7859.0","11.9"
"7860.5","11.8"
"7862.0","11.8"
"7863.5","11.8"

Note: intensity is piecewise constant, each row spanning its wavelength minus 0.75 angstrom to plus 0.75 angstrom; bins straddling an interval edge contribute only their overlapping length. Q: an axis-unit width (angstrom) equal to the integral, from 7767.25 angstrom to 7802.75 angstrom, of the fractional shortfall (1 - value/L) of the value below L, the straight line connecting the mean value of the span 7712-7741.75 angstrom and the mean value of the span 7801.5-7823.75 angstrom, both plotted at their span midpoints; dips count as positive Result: 1.7 angstrom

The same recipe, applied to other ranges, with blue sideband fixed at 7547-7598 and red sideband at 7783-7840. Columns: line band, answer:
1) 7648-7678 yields 3.9 angstrom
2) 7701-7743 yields 3.9 angstrom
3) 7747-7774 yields 2.0 angstrom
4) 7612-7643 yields 0.3 angstrom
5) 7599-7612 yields 0.8 angstrom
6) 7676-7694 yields 2.2 angstrom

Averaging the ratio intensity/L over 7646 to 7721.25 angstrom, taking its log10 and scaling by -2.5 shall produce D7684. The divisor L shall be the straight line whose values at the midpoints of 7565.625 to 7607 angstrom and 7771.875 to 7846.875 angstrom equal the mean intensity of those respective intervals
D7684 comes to 0.142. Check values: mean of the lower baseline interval 13.3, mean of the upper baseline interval 11.9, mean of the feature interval 11.2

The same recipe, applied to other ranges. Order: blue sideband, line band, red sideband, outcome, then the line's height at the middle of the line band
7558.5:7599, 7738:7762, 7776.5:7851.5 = 0.10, 12.4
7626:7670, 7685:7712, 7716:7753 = 0.12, 11.9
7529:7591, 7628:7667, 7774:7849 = 0.07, 13.1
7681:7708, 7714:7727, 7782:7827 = -0.07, 11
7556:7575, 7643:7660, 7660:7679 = -0.14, 11.2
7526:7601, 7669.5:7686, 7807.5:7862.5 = 0.17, 13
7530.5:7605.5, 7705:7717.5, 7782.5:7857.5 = 0.15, 12.6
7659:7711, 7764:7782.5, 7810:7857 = -0.02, 11.5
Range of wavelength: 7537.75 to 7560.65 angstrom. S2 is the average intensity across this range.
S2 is 14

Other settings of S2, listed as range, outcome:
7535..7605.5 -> 13.6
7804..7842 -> 12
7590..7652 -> 13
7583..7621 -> 12.9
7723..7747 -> 11.7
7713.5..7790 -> 11.6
